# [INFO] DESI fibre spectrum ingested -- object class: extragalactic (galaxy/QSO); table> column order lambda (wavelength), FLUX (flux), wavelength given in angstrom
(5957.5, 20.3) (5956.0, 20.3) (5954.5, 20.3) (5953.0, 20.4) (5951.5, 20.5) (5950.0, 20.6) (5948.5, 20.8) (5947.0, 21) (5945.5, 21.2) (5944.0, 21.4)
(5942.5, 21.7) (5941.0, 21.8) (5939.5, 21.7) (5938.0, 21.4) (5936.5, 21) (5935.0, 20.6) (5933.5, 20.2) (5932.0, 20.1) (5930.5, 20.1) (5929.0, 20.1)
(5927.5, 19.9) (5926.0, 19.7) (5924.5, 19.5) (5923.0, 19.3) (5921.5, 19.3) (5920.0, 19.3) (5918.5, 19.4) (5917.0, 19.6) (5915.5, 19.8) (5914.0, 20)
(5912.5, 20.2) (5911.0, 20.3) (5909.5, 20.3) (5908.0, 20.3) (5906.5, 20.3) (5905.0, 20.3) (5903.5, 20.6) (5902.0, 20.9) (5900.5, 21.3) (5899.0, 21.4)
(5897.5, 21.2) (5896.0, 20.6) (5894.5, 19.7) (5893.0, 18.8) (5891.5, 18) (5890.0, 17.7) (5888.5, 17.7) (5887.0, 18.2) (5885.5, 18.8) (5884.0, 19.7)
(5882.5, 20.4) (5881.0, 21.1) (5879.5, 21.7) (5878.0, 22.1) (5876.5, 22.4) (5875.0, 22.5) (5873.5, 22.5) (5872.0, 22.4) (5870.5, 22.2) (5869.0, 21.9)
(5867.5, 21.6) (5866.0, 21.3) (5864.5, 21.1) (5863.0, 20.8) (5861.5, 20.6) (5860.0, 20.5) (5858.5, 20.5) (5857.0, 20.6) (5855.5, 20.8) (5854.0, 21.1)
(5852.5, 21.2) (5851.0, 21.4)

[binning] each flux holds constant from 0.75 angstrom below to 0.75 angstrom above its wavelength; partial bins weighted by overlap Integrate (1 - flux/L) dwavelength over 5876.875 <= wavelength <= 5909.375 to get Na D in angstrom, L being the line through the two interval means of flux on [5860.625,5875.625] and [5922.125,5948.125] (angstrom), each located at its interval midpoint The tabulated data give 1.8 angstrom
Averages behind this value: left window 21.7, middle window 20.1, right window 20.6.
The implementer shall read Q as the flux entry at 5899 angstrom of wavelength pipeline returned 21.4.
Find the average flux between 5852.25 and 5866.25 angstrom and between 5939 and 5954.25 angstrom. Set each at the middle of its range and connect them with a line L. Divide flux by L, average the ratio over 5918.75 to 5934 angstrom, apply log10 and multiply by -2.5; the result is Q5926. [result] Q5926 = 0.068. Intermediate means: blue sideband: 20.8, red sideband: 21.1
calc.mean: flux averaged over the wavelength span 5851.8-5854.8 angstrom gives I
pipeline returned 21.1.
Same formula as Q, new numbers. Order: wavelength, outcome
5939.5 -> 21.7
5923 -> 19.3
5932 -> 20.1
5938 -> 21.4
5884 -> 19.7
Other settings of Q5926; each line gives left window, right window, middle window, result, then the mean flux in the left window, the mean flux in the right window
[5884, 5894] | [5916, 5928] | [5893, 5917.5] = -0.082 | 18.4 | 19.5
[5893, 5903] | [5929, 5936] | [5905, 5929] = 0.033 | 20.7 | 20.3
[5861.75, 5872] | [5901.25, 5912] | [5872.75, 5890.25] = 0.034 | 21.5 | 20.4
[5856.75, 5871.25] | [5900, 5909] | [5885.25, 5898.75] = 0.092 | 21.1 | 20.6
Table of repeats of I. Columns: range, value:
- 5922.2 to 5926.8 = 19.5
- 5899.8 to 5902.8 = 21.1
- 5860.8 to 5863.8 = 20.7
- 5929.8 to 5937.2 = 20.4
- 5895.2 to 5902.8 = 21.1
